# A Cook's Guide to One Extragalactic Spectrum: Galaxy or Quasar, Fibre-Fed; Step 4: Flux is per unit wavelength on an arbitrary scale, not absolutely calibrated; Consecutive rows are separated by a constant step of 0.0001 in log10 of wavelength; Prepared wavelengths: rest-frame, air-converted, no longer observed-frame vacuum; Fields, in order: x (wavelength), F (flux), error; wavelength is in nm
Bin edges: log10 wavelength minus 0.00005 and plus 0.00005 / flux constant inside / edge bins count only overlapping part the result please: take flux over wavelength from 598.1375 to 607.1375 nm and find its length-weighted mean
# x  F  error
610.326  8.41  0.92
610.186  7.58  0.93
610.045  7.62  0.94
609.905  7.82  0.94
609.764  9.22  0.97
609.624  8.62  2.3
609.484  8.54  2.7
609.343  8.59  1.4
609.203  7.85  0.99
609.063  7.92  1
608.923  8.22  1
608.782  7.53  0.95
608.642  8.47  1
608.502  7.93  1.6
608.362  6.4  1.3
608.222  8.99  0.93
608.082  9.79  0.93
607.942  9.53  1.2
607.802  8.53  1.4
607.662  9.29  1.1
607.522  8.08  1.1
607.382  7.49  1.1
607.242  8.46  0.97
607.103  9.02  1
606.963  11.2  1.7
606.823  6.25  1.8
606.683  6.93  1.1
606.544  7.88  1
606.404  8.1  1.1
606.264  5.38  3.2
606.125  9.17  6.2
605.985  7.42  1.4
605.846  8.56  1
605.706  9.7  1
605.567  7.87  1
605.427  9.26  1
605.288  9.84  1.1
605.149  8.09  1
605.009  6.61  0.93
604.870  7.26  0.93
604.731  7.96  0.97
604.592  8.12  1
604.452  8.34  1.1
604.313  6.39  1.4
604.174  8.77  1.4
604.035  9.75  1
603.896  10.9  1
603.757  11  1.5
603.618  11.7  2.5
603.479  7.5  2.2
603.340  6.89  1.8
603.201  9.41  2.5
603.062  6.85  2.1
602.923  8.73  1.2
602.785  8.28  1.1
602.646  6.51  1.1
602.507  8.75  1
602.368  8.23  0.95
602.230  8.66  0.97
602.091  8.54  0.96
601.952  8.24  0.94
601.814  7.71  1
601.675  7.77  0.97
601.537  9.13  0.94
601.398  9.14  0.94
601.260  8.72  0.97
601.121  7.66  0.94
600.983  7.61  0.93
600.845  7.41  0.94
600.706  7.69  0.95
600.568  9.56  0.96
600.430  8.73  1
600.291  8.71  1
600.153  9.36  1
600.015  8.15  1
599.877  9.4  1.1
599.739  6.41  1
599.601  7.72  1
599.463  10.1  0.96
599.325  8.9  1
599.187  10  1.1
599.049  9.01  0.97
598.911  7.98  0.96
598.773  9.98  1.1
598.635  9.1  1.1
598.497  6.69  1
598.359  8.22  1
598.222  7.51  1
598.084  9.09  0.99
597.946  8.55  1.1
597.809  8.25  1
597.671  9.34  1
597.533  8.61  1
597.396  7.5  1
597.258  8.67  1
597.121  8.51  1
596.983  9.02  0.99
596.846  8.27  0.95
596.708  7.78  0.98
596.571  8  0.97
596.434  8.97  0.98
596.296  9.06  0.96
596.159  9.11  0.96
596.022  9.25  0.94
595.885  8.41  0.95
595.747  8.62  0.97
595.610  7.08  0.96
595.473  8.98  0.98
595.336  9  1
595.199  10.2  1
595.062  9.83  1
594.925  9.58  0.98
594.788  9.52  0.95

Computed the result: 8.4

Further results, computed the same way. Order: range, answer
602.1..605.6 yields 8.47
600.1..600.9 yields 8.57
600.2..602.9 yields 8.28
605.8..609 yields 8.2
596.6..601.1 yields 8.48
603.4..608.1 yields 8.52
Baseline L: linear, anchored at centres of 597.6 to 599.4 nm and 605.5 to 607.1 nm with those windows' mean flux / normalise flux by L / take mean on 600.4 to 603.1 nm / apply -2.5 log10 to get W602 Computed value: 0.03 mag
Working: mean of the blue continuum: 8.66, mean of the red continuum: 8.08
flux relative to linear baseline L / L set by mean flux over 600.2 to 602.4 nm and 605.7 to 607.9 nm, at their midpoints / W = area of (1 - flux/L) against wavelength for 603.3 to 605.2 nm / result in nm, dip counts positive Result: -0.064 nm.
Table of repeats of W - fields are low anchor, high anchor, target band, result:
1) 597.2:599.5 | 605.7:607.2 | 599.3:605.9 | -0.09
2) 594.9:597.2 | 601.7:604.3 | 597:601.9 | 0.12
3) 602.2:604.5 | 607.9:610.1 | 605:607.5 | 0.07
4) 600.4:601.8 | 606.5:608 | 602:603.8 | -0.03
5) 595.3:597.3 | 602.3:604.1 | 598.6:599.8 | -0.02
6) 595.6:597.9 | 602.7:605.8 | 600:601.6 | 0.01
